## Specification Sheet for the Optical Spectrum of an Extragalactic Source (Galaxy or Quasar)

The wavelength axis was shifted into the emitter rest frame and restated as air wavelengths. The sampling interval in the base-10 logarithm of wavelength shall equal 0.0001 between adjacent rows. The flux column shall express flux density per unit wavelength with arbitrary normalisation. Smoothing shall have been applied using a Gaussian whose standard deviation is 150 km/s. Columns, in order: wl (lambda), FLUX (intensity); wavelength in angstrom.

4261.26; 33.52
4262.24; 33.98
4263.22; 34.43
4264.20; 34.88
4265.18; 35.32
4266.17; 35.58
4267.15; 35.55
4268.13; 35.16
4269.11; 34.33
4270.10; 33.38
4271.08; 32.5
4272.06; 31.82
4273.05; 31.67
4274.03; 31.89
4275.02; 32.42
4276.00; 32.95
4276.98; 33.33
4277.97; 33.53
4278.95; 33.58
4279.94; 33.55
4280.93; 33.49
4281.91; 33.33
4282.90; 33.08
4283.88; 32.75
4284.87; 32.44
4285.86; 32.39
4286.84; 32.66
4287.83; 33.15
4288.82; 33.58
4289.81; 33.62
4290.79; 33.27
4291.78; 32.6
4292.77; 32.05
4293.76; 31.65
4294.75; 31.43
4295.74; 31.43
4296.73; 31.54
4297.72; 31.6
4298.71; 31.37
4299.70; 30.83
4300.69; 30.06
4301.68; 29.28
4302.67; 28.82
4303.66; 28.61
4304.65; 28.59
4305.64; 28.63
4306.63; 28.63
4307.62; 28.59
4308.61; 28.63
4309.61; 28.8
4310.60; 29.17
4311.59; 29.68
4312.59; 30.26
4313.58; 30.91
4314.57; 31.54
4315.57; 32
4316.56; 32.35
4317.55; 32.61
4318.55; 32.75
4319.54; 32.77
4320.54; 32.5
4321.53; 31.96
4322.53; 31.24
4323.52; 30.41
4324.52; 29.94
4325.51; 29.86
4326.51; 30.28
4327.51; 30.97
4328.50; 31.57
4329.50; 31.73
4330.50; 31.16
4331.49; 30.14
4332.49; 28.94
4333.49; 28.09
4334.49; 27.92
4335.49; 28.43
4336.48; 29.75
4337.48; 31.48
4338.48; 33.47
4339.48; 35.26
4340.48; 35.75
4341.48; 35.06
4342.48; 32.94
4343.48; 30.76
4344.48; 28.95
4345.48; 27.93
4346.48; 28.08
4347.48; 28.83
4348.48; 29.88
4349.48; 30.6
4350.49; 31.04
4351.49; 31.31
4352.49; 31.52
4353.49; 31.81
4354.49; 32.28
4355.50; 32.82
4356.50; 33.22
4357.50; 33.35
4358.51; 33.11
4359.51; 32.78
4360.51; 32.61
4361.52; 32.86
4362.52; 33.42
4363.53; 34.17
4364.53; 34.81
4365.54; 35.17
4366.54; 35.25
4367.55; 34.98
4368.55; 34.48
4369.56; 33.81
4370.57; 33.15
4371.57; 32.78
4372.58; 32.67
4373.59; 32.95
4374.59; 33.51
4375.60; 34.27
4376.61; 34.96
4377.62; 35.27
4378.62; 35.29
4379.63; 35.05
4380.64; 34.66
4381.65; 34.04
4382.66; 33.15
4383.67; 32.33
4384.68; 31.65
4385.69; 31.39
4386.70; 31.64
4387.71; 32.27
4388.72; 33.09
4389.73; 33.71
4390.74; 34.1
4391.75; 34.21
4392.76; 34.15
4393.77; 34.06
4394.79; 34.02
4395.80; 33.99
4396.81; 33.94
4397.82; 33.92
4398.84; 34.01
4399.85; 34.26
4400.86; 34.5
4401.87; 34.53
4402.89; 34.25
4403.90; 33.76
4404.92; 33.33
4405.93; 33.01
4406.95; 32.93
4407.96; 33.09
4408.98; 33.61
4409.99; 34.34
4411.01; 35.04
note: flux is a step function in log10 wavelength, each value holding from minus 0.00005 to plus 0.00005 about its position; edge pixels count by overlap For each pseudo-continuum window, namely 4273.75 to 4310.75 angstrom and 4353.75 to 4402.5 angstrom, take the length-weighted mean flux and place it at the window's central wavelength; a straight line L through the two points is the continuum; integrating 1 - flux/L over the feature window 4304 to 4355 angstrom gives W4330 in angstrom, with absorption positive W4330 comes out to 2.7 angstrom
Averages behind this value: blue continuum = 31.5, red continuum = 33.7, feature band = 30.7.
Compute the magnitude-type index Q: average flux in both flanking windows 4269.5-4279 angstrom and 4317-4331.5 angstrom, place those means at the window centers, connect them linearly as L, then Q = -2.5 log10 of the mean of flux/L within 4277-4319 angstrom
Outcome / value 0.02 mag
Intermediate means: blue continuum 32.7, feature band 31.4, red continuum 31.4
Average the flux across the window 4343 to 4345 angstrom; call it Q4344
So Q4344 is 29.8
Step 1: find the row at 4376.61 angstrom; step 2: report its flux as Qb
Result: 34.96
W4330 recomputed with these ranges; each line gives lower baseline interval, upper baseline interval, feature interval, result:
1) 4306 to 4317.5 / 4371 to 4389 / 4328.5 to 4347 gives 0.29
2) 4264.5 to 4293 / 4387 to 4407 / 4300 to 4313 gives 1.69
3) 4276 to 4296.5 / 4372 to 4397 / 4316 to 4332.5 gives 0.90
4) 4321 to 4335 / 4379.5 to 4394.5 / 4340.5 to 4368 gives -0.56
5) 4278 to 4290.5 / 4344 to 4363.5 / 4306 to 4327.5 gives 1.10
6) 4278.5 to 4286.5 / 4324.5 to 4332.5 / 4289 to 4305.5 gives 0.64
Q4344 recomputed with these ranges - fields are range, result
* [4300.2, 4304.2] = 29.2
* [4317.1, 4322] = 32.5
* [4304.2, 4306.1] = 28.6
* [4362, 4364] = 33.8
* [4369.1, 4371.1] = 33.5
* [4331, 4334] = 29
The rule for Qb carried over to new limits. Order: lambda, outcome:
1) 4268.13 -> 35.16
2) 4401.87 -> 34.53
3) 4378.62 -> 35.29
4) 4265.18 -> 35.32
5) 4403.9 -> 33.76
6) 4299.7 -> 30.83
